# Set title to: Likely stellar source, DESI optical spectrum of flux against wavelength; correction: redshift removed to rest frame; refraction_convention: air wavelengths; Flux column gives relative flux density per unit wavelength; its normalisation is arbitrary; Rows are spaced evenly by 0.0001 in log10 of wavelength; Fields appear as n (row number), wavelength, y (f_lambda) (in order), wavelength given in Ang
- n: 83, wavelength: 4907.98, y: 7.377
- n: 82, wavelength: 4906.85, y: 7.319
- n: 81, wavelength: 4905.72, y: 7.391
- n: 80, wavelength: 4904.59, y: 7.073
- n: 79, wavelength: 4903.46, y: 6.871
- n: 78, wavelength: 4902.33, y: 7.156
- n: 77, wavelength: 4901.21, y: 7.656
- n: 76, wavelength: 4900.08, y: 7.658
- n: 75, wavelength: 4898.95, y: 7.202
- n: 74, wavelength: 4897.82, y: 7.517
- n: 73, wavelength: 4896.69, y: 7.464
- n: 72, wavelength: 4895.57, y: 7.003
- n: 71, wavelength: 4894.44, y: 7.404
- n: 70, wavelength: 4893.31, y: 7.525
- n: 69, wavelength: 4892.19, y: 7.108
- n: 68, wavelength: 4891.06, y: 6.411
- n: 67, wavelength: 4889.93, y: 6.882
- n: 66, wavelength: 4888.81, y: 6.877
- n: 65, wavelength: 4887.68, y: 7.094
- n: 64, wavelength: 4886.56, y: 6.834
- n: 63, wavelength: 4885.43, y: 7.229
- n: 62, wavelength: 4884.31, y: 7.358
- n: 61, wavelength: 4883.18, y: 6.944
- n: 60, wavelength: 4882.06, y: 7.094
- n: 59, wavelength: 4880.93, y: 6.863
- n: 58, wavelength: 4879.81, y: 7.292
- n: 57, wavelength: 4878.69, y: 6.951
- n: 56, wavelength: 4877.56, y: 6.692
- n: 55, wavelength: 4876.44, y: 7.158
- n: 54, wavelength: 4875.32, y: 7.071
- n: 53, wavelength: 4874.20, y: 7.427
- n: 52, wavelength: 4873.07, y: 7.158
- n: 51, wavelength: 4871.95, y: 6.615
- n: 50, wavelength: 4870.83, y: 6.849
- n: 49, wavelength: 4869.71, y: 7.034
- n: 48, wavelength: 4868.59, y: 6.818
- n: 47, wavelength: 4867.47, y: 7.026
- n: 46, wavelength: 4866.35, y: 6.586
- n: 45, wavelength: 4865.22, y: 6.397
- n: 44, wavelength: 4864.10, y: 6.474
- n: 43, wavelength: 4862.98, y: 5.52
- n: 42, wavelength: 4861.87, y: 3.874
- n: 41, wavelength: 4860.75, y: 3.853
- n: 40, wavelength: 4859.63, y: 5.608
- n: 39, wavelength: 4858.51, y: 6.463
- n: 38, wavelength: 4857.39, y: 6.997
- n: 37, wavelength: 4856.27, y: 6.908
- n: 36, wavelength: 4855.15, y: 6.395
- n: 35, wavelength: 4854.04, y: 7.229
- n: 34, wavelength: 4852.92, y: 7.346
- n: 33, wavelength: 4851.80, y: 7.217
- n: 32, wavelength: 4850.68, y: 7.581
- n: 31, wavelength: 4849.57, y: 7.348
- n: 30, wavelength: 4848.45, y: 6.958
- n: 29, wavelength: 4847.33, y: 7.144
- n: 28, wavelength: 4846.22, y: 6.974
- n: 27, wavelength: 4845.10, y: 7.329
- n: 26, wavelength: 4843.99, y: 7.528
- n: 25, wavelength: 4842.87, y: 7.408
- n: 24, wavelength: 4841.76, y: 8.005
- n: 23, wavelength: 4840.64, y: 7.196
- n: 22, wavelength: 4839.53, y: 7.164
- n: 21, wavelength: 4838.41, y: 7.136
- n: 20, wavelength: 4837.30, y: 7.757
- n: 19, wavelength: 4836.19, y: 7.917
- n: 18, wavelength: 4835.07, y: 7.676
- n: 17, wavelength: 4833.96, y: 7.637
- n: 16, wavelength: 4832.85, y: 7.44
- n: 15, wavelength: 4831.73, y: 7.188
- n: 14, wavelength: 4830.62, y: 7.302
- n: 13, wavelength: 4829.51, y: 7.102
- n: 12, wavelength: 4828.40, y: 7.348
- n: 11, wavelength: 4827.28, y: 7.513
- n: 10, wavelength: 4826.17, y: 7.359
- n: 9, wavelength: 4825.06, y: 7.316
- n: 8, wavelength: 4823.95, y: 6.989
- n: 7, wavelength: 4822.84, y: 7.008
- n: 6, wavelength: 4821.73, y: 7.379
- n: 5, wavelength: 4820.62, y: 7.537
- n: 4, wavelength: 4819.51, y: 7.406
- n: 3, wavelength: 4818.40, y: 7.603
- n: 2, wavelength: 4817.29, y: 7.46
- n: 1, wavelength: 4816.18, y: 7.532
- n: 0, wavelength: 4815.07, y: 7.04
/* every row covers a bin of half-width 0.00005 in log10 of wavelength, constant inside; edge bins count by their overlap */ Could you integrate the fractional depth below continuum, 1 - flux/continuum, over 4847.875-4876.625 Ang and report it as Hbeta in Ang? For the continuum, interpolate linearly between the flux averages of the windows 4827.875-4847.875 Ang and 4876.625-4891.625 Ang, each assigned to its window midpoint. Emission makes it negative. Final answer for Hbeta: 2.3 Ang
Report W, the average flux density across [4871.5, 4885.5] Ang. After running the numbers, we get 7.06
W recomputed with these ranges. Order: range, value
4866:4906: 7.09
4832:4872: 6.88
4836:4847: 7.43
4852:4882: 6.58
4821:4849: 7.35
